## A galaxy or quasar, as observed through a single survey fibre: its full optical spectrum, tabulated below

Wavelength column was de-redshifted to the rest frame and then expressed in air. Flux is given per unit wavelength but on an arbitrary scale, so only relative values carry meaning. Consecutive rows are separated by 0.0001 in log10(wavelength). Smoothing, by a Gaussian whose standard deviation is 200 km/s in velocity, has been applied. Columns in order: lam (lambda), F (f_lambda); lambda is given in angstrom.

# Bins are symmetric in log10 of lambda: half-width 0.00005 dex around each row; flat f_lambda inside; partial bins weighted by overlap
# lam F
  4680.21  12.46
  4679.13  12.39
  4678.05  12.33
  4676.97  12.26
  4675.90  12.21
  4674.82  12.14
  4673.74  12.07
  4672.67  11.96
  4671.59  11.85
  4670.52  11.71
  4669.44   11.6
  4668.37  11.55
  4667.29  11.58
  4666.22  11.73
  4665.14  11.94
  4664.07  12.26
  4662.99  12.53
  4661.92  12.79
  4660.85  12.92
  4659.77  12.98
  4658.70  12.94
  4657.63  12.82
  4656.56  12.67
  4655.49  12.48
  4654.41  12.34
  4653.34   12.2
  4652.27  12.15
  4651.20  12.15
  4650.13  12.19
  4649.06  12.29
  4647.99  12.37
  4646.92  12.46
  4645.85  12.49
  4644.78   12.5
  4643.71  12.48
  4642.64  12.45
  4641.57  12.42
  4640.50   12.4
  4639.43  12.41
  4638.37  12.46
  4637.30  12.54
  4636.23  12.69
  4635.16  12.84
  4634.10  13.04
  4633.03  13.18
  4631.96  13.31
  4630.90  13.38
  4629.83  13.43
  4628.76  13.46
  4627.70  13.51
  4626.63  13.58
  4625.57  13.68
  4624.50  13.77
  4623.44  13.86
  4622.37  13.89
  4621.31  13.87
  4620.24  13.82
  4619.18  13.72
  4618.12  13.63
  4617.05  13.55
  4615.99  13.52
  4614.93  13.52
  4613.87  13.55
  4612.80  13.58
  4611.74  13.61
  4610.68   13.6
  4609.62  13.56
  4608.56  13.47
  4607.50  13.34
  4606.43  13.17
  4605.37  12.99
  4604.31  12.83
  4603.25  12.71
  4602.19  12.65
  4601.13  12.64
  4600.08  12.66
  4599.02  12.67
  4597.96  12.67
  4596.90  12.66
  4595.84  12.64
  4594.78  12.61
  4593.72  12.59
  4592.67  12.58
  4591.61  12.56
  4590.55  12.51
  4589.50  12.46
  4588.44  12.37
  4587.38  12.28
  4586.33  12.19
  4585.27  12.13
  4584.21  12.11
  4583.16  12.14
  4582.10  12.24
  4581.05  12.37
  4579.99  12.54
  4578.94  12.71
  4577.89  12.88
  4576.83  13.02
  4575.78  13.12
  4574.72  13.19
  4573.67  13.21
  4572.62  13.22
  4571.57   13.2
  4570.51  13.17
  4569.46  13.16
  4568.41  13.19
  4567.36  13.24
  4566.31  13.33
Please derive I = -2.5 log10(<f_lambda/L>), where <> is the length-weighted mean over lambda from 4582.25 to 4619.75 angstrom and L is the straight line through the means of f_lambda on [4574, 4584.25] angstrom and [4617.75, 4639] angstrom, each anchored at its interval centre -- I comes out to 0.01 mag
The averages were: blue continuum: 12.7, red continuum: 13.4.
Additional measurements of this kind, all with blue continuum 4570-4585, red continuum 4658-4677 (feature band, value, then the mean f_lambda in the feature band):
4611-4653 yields -0.06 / 13.1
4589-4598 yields 0.01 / 12.6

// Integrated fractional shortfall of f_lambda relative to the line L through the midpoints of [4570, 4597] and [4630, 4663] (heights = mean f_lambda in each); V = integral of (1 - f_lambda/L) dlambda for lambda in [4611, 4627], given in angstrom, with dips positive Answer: -1.33 angstrom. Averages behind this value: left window 12.6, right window 12.6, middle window 13.7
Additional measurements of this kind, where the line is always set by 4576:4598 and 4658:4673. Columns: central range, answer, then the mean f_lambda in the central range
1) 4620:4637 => -1.5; 13.4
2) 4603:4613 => -0.7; 13.3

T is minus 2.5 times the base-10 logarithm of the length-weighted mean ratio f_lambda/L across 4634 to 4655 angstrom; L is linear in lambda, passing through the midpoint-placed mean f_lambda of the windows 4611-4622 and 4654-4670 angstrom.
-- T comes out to 0.04 mag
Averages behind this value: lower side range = 13.6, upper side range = 12.3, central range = 12.4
